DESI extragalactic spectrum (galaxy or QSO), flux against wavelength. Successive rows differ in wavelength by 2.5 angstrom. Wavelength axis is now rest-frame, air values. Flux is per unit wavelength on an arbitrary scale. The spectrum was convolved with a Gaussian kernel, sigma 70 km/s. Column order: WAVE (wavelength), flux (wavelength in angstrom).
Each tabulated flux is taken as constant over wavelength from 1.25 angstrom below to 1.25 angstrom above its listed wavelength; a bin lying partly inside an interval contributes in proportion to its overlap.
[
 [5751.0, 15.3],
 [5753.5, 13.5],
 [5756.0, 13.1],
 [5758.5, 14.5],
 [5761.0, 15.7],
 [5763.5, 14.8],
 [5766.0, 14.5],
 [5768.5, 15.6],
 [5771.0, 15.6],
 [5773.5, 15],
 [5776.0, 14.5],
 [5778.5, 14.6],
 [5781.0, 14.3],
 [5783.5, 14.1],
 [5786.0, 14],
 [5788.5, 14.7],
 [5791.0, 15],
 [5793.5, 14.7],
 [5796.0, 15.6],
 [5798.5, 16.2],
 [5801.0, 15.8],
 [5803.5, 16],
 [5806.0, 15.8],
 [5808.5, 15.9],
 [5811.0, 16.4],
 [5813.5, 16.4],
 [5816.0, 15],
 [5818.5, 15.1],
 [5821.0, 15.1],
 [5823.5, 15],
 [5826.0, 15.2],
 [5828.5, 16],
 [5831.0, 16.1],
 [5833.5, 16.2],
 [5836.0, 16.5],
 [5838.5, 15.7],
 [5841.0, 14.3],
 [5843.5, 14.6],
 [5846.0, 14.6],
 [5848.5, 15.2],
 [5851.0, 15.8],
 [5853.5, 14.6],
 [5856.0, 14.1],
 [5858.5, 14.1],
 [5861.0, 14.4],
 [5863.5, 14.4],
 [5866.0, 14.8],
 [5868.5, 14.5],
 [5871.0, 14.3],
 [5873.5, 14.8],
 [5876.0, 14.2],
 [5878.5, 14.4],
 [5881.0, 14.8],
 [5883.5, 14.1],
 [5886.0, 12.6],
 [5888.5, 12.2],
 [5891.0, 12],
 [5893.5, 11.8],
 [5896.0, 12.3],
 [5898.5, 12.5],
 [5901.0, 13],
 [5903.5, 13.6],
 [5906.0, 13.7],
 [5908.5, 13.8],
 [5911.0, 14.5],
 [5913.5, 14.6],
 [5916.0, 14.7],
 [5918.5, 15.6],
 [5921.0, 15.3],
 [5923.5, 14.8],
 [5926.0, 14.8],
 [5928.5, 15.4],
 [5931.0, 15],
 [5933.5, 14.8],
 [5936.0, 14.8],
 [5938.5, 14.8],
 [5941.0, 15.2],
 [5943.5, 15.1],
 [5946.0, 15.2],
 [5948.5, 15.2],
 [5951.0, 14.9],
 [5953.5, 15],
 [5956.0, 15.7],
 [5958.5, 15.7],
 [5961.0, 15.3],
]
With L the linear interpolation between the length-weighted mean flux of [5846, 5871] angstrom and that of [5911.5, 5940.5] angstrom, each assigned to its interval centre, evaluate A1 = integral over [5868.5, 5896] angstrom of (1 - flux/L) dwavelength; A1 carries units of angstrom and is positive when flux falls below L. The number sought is 2.31 angstrom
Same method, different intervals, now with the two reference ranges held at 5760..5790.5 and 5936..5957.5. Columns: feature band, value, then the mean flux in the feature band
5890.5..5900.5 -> 1.9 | 12.2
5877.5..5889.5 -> 1.1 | 13.6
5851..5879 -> 0.9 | 14.5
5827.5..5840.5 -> -1.0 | 16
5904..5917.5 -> 0.7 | 14.2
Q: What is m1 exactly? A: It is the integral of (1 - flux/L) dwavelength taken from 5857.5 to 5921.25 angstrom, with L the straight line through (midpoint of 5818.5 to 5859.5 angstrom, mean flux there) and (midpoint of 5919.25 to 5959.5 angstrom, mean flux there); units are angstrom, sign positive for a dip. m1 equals 5.4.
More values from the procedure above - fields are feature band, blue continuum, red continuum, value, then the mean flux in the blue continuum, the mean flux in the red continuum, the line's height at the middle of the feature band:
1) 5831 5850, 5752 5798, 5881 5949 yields -1.2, 14.7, 14.1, 14.4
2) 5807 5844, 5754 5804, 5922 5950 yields -1.7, 14.9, 15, 14.9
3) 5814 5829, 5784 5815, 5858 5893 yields -0.2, 15.5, 13.9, 15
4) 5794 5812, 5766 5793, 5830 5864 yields -1.3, 14.7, 15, 14.8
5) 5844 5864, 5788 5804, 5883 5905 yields -1.3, 15.4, 12.6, 13.8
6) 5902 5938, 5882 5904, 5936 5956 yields -2.0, 12.7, 15.1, 13.9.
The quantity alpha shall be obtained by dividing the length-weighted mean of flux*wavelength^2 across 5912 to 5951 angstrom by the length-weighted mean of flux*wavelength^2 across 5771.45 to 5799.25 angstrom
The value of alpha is 1.07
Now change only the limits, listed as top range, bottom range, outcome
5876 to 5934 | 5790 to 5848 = 0.92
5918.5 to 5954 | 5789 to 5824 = 1.01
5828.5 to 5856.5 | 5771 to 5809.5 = 1.03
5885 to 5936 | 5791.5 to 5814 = 0.91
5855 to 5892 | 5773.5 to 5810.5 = 0.95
